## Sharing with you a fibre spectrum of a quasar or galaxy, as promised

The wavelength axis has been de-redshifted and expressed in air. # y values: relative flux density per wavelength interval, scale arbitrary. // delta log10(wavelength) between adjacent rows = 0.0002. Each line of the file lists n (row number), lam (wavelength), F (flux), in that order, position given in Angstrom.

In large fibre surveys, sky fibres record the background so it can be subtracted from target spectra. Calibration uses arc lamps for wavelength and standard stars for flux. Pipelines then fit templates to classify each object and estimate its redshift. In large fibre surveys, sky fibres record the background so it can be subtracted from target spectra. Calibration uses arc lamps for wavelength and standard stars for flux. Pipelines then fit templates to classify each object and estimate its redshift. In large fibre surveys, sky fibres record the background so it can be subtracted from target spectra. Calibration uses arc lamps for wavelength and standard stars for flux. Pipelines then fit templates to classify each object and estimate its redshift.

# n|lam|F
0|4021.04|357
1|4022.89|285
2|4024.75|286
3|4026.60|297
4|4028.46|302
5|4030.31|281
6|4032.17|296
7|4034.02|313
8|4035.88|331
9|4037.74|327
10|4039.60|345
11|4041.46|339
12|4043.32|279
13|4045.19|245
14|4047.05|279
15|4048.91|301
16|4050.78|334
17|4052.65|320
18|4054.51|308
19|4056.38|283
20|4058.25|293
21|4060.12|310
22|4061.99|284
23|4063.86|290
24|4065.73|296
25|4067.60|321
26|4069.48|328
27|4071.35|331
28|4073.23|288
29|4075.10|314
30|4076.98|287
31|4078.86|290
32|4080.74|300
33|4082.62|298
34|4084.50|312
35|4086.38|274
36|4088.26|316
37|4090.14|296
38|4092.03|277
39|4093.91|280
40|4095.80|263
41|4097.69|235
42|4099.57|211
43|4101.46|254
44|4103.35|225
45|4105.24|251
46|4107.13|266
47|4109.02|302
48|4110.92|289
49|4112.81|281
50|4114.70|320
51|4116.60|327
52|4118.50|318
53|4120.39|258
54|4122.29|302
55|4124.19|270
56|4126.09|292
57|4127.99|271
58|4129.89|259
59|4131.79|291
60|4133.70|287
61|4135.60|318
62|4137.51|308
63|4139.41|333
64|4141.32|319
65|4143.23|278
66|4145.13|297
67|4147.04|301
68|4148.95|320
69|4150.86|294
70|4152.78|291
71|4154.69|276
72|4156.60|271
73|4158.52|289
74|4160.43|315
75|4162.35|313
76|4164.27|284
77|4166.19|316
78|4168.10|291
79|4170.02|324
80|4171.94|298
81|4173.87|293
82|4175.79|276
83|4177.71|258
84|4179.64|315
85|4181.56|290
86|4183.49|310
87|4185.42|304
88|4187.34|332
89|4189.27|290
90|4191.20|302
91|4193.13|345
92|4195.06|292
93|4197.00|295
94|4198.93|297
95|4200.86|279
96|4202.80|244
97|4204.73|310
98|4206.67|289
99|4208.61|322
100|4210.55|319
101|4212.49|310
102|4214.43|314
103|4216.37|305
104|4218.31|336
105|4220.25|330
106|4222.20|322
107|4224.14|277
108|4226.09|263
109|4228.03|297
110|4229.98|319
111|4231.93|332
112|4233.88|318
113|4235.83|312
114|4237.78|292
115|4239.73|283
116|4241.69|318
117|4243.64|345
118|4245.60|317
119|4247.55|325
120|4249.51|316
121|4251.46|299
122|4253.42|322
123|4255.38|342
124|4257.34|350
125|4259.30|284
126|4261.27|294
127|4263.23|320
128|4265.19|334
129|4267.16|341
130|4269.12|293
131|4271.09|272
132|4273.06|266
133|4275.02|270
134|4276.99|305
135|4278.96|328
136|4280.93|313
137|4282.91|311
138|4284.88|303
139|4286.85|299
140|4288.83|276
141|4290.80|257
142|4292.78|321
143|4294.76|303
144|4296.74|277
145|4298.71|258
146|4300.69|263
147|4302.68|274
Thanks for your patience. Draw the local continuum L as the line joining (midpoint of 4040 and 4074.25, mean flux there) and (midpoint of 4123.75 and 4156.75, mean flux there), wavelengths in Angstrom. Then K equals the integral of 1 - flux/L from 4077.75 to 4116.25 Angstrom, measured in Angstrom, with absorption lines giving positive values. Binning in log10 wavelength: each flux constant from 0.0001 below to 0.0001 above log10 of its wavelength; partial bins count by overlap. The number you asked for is 2.7 Angstrom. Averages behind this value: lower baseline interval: 302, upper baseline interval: 294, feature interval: 278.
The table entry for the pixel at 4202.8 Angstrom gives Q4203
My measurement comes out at 244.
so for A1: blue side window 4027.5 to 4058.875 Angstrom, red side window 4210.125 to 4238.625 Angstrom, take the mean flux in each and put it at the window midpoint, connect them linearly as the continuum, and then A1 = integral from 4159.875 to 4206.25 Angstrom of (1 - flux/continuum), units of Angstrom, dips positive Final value 1.5 Angstrom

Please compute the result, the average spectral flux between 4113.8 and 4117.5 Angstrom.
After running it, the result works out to 323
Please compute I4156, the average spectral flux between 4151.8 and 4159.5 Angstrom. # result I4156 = 282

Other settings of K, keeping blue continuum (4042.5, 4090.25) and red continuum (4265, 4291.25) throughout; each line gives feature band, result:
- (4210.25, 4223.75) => -0.89 Angstrom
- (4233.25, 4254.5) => -1.12 Angstrom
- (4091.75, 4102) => 1.62 Angstrom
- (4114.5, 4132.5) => 0.55 Angstrom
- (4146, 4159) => 0.29 Angstrom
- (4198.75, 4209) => 0.35 Angstrom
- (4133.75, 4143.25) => -0.43 Angstrom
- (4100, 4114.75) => 1.50 Angstrom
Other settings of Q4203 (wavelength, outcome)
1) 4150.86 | 294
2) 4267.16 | 341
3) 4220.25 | 330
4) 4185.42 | 304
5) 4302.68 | 274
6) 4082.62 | 298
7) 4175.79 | 276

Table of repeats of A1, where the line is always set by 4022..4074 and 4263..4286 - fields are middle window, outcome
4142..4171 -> 0.6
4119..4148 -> 1.0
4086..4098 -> 0.9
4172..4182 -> 0.5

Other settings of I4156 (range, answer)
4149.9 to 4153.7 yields 292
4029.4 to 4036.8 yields 305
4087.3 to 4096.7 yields 286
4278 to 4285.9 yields 314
